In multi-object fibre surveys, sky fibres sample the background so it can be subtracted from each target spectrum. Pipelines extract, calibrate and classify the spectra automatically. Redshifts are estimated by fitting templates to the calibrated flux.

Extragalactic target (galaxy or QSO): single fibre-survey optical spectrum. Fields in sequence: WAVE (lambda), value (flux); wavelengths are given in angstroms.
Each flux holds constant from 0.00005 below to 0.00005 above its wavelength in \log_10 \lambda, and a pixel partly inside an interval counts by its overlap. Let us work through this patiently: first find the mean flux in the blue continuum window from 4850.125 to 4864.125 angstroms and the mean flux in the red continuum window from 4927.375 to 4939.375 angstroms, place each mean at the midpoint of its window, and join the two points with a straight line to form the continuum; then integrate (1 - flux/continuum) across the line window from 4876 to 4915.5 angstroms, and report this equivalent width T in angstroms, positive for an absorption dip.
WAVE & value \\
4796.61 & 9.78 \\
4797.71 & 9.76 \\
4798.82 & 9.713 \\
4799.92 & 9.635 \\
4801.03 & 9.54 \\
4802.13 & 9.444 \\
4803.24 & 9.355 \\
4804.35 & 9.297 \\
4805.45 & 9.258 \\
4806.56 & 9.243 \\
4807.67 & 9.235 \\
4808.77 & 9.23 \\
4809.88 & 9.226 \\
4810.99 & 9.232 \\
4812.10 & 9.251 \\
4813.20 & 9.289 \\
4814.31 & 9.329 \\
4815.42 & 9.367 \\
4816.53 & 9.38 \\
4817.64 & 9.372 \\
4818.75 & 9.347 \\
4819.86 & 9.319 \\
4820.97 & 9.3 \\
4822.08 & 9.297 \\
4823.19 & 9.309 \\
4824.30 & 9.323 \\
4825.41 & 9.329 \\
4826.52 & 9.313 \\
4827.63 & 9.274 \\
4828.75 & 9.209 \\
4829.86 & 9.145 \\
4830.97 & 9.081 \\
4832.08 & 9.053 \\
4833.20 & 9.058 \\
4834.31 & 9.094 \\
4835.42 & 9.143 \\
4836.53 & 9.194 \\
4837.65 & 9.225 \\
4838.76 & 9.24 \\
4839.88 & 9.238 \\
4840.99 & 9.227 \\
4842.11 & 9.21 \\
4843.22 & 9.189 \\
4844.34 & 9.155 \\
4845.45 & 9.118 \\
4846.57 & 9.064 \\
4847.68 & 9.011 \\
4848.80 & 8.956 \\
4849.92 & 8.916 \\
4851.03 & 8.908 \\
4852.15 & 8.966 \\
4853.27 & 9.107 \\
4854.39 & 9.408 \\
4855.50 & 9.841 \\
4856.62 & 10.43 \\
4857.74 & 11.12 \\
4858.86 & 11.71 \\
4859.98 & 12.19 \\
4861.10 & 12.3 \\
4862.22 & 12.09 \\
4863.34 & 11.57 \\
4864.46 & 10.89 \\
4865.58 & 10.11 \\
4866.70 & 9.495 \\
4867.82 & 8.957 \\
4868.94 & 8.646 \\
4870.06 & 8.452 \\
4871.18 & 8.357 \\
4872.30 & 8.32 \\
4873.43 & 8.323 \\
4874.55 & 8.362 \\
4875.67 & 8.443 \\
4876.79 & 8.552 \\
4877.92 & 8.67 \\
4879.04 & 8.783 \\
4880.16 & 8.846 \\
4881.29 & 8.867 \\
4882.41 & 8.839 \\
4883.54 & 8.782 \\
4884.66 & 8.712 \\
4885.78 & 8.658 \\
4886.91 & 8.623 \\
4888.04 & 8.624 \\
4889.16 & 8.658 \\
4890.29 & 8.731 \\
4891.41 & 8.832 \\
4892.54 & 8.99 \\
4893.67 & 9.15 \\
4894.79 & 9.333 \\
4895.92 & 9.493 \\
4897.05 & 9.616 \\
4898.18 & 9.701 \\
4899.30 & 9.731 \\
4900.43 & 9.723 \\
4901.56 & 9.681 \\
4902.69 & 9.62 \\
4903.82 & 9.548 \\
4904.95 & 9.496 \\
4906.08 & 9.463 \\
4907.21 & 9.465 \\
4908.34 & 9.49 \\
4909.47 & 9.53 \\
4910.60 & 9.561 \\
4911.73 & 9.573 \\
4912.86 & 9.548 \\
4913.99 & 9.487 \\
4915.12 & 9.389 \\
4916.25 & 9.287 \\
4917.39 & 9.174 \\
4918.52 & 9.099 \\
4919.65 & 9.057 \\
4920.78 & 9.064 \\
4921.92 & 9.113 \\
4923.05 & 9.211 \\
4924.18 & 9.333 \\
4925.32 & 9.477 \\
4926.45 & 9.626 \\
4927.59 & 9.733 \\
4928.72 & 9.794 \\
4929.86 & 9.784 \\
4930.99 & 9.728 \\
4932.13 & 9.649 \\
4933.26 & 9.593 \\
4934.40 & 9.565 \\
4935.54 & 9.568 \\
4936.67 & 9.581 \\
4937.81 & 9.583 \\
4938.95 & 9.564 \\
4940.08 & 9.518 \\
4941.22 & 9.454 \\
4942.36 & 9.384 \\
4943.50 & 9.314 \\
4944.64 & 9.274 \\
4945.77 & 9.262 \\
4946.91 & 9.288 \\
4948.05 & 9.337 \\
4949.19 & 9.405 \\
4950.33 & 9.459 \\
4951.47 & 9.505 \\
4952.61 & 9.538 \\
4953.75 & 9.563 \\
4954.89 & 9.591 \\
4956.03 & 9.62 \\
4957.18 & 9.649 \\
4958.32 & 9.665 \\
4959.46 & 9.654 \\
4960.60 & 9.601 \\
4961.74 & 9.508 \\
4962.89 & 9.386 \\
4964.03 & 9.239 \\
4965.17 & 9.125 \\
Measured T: 3.60 angstroms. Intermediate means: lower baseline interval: 10.6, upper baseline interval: 9.65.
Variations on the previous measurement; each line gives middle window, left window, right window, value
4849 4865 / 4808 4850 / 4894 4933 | -2.0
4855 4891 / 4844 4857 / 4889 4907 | -0.6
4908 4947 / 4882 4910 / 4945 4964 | -0.3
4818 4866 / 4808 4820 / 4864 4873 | -2.3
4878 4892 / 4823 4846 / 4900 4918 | 1.0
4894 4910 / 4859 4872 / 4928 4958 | 0.6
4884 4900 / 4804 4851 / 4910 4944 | 0.5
